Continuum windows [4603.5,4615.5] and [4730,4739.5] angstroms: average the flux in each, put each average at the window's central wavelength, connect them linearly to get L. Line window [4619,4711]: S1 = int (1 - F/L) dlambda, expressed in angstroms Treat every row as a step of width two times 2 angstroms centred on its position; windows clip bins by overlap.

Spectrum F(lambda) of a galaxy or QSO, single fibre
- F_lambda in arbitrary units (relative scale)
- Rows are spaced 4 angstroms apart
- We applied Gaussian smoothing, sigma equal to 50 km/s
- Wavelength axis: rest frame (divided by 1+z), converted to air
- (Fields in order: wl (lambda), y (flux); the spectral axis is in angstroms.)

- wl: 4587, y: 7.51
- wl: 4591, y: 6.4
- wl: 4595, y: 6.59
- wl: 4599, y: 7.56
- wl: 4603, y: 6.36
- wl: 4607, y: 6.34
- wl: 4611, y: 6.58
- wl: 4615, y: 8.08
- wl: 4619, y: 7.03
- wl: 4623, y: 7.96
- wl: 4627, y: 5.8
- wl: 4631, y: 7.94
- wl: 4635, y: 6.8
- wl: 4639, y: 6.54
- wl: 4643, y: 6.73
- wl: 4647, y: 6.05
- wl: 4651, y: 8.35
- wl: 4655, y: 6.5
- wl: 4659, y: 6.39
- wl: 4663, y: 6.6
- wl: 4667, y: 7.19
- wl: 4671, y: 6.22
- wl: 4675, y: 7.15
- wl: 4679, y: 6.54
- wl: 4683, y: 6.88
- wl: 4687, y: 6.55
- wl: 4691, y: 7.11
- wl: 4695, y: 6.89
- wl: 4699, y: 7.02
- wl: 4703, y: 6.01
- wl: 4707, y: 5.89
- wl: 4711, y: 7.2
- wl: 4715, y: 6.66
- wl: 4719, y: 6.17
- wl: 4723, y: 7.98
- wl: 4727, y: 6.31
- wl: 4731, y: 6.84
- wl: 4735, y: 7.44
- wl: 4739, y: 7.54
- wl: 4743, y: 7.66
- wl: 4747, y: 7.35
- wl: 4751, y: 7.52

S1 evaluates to 2.7 angstroms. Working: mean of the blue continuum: 6.78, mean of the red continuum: 7.28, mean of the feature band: 6.79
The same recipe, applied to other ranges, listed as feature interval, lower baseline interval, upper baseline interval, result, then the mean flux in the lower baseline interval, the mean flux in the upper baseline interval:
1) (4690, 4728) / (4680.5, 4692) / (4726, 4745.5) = 1.5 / 6.81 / 7.21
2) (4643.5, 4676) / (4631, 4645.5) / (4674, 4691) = 0.1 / 6.84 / 6.8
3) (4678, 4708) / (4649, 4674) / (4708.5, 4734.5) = 1.1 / 6.89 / 6.87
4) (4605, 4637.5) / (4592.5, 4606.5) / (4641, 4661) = -1.3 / 6.77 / 6.8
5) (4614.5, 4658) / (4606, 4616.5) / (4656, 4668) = -1.1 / 7.01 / 6.67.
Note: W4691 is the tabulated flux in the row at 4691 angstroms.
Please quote 7.11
